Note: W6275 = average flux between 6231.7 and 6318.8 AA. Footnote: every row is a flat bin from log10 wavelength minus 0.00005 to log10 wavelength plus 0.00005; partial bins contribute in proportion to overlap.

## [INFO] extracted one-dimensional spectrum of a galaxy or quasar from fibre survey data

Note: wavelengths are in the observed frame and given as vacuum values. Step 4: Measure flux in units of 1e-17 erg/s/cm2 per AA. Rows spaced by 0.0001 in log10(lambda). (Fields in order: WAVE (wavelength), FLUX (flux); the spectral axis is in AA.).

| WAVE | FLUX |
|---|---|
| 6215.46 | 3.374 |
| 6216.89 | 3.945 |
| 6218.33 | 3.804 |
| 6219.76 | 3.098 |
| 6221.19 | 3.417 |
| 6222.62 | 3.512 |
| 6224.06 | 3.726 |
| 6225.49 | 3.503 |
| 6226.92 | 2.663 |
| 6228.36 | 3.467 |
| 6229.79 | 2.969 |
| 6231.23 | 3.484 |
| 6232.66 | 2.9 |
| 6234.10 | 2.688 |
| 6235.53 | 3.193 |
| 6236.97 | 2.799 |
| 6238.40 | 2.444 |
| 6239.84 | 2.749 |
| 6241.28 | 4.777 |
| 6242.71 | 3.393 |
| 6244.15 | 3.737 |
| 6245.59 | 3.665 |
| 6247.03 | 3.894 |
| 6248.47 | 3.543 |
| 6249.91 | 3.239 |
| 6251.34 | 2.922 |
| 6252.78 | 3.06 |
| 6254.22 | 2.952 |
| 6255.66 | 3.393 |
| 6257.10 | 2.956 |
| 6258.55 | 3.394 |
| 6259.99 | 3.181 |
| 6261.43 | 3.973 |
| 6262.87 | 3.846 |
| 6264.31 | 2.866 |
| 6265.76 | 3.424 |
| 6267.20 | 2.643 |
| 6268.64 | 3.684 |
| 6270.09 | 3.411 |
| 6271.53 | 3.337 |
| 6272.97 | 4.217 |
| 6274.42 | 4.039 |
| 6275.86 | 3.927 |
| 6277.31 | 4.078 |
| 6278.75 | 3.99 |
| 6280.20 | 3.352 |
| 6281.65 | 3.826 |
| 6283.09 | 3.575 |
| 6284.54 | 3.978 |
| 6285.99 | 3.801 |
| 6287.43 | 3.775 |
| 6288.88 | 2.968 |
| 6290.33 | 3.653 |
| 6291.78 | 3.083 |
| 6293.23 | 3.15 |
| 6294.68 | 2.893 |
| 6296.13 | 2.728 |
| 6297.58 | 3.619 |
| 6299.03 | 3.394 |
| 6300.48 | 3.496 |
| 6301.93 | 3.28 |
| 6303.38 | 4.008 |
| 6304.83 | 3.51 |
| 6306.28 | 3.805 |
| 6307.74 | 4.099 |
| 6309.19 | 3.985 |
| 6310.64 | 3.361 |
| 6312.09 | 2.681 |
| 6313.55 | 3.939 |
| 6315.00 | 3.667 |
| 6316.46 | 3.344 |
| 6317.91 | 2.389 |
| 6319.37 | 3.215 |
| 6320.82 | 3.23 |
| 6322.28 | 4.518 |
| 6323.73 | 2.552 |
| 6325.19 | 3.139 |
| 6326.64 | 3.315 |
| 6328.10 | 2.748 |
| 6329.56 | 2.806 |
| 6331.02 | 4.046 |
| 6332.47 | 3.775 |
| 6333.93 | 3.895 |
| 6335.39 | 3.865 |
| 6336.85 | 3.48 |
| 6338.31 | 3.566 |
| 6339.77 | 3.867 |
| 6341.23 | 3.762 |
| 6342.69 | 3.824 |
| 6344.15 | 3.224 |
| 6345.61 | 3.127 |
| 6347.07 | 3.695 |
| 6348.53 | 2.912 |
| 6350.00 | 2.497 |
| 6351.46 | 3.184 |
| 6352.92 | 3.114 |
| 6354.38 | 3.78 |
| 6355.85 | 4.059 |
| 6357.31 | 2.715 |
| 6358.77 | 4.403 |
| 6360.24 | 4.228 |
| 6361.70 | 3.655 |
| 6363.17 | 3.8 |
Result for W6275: 3.43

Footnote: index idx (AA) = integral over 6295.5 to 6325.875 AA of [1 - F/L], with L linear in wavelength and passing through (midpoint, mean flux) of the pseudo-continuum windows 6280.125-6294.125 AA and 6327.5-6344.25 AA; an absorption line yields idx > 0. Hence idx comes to 1.0 AA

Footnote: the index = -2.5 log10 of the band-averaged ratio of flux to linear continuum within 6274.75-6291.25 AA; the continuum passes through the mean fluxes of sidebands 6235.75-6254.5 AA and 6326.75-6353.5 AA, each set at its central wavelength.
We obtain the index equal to -0.11 mag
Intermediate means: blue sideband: 3.33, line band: 3.72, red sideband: 3.41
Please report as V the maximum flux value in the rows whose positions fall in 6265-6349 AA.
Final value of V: 4.518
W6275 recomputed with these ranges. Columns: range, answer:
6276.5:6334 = 3.46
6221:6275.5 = 3.35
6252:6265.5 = 3.29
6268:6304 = 3.57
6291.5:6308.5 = 3.43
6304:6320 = 3.46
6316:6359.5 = 3.4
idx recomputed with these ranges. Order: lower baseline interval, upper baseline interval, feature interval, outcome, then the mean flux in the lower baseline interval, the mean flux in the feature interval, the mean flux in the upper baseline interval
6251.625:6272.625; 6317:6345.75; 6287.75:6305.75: 0.18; 3.3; 3.33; 3.42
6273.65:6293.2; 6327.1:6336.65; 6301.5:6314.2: -0.15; 3.68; 3.64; 3.51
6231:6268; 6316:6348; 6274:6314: -2.51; 3.27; 3.56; 3.43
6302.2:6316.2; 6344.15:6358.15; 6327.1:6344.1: -0.97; 3.65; 3.58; 3.24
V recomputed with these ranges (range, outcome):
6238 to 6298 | 4.777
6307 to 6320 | 4.099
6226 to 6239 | 3.484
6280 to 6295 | 3.978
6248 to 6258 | 3.543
